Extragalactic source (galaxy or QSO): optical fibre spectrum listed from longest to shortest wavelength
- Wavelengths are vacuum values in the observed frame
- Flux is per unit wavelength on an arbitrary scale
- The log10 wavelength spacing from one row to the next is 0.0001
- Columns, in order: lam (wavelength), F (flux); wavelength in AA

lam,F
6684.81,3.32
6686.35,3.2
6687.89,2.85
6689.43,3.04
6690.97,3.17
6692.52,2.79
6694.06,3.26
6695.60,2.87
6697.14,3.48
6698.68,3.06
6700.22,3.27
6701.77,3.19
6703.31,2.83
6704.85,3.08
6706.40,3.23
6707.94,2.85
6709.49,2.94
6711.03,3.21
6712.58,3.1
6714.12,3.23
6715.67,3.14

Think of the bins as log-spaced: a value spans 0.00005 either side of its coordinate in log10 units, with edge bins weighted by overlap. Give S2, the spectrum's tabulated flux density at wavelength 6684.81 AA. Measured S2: 3.32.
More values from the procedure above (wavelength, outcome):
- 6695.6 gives 2.87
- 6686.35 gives 3.2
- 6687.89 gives 2.85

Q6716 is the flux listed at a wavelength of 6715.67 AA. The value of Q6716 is 3.14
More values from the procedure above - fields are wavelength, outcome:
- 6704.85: 3.08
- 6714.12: 3.23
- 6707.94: 2.85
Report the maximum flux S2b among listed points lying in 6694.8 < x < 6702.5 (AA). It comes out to 3.48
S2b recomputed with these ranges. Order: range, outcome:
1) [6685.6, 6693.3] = 3.2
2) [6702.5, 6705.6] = 3.08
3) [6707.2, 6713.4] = 3.21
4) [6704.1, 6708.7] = 3.23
